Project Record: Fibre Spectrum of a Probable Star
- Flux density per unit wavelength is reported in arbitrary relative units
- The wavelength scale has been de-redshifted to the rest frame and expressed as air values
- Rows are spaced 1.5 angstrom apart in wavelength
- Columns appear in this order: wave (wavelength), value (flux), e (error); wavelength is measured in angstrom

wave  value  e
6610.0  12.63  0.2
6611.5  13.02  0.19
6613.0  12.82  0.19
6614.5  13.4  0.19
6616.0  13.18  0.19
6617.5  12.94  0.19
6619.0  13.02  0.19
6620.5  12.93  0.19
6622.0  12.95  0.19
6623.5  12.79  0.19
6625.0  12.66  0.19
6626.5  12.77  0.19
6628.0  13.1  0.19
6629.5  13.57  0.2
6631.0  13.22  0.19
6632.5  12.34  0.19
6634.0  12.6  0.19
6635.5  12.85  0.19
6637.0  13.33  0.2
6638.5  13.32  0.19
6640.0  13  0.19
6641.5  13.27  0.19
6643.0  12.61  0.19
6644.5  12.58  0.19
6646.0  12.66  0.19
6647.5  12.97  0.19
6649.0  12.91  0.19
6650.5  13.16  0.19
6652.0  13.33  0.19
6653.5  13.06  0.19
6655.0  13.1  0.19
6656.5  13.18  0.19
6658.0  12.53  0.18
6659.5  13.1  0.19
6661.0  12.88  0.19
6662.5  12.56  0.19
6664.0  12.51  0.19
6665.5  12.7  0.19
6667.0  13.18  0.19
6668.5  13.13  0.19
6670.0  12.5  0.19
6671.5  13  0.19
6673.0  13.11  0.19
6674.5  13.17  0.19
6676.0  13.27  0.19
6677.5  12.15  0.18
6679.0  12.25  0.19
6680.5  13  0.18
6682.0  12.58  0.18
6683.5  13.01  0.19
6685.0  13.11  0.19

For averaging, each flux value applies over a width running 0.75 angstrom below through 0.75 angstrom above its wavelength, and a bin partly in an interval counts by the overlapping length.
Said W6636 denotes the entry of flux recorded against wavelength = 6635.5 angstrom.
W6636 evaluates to 12.85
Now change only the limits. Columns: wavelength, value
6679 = 12.25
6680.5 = 13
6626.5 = 12.77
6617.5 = 12.94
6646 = 12.66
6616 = 13.18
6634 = 12.6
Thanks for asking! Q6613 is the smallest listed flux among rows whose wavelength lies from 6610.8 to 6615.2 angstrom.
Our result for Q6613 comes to 12.82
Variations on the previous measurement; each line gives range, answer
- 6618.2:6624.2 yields 12.79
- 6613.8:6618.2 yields 12.94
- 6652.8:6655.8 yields 13.06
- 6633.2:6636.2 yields 12.6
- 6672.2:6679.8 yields 12.15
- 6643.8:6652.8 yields 12.58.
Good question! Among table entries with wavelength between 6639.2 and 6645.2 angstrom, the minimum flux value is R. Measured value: 12.58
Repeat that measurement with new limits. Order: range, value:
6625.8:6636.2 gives 12.34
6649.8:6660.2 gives 12.53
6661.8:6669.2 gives 12.51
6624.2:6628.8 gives 12.66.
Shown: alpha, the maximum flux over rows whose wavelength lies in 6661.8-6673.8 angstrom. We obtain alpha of 13.18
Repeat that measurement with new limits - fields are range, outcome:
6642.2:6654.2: 13.33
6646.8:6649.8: 12.97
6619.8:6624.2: 12.95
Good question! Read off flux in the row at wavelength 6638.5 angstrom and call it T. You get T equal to 13.32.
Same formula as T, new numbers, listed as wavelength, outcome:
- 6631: 13.22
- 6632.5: 12.34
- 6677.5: 12.15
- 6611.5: 13.02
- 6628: 13.1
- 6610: 12.63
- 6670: 12.5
